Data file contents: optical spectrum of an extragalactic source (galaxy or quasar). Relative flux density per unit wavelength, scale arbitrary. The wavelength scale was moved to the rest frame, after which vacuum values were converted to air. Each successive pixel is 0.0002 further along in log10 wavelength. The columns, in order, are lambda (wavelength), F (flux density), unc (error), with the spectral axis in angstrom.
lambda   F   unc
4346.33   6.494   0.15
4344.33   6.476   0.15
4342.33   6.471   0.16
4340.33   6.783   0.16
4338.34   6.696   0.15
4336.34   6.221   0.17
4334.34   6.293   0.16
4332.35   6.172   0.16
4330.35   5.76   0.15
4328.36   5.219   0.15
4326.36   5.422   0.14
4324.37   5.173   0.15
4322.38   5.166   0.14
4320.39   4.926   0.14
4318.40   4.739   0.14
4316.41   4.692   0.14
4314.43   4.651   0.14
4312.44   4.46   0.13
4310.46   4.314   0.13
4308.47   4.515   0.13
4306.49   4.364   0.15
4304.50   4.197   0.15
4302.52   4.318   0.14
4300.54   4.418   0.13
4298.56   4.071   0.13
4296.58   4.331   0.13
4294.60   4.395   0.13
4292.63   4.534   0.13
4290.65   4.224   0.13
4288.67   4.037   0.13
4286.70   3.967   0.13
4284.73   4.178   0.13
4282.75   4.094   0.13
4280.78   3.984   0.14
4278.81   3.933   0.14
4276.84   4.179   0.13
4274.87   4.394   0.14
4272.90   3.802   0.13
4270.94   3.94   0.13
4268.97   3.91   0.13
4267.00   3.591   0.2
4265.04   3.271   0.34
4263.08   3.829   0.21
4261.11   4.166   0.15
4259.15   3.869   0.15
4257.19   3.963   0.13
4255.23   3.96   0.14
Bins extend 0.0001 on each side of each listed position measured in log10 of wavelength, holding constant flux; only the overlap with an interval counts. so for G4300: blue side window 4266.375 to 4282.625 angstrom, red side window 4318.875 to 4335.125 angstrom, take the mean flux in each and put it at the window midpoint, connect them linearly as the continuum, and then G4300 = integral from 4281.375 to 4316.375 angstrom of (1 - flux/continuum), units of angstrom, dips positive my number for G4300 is 2.7 angstrom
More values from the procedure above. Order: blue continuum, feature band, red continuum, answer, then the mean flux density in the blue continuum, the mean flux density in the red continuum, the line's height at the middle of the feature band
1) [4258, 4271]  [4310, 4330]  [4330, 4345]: 2.94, 3.79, 6.38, 5.76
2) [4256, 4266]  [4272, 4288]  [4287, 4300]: 0.03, 3.82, 4.26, 4.08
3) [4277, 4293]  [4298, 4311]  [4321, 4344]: 1.43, 4.1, 5.94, 4.86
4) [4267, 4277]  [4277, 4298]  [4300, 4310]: -0.03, 3.99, 4.35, 4.16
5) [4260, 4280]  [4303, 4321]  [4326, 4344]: 2.80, 3.9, 6.15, 5.36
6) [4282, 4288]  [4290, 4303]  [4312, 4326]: 0.04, 4.08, 4.87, 4.35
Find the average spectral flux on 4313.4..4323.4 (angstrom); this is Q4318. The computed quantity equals 4.84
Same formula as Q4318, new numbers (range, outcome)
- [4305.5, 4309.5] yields 4.44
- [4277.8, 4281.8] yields 3.96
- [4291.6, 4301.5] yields 4.35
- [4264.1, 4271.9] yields 3.68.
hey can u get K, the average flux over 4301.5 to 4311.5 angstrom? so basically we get 4.34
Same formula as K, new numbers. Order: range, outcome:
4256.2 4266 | 3.82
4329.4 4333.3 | 5.96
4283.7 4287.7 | 4.07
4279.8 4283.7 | 4.04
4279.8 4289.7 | 4.05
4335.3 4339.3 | 6.44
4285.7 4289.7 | 4.01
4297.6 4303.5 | 4.27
